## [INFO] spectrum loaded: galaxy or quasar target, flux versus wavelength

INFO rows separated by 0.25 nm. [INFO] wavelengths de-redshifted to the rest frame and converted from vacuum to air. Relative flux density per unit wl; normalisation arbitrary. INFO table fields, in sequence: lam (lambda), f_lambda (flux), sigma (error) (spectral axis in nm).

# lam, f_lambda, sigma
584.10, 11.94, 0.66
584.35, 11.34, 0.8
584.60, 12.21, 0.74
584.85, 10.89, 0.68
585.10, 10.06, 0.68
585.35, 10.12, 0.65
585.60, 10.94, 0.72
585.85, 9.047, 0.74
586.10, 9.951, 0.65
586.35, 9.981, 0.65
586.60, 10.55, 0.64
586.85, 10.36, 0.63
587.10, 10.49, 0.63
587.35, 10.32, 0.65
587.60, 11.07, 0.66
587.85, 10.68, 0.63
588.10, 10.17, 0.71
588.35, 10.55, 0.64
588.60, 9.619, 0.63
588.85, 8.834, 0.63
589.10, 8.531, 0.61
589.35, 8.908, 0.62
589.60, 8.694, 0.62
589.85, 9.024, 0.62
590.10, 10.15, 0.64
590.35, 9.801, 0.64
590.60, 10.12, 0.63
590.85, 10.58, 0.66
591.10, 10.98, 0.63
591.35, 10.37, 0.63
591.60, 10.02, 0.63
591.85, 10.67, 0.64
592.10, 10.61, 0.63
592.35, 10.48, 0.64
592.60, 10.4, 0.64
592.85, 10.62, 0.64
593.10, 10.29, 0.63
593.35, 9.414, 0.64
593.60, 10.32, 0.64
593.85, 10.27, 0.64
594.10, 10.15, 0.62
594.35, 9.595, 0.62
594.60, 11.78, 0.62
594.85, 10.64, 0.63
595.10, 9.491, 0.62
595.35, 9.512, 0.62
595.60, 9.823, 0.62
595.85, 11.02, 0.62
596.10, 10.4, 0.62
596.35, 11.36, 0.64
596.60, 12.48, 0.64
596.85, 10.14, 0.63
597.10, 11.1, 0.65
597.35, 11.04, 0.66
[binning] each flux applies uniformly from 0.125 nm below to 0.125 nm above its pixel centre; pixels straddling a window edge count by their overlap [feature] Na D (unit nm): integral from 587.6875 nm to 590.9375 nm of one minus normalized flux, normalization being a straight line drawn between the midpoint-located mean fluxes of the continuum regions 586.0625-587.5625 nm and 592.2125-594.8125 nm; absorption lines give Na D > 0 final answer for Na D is 0.21 nm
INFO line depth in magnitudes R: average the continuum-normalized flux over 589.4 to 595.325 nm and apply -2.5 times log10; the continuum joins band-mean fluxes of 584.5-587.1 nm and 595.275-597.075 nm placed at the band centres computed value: 0.046 mag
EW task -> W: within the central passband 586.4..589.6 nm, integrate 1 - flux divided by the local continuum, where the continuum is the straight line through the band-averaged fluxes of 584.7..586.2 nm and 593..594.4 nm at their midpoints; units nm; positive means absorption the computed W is 0.062 nm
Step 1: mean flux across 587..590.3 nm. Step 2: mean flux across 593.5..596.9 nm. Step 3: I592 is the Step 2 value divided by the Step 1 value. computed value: 1.08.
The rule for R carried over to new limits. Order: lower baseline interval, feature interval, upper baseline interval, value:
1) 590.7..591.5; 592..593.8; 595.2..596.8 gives 0.036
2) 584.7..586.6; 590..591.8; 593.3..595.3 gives -0.011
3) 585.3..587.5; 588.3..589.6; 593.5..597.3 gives 0.128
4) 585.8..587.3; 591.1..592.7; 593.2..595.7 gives -0.038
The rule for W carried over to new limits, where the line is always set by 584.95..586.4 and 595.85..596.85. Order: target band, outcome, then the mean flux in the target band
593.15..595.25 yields 0.15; 10.2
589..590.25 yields 0.17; 9.09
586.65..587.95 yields -0.05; 10.6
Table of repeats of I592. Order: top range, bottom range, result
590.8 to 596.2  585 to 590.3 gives 1.04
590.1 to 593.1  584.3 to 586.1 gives 0.98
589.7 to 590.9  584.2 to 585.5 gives 0.90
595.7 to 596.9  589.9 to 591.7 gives 1.09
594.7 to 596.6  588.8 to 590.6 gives 1.14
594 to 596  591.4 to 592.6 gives 0.98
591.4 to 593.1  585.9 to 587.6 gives 1.02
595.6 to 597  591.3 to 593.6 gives 1.06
